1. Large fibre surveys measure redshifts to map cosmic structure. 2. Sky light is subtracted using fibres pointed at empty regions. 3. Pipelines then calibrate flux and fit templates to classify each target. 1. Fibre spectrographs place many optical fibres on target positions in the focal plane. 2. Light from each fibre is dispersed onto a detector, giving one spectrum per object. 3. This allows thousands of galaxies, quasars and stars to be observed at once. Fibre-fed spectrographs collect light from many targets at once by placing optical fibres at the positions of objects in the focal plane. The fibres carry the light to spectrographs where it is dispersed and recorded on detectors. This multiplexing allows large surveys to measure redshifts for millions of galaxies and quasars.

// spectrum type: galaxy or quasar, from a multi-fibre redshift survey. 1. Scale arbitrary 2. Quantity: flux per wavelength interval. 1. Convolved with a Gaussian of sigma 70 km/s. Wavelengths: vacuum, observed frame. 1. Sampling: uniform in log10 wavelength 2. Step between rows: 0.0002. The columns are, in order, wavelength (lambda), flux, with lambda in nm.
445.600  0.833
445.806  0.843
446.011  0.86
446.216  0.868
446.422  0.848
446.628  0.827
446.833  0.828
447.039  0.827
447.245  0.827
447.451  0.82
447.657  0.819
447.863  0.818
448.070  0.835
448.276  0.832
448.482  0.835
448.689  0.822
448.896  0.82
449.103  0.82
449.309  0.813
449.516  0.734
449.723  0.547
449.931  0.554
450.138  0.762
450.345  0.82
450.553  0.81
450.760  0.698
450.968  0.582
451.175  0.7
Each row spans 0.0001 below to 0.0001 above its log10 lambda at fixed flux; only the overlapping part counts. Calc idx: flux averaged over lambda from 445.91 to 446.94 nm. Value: 0.846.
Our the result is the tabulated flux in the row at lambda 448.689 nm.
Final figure 0.822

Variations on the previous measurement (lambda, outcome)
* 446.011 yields 0.86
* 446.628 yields 0.827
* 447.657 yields 0.819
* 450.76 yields 0.698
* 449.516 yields 0.734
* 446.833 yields 0.828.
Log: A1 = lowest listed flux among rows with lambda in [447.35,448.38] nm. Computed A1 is 0.818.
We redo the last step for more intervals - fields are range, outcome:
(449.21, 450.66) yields 0.547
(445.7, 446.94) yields 0.827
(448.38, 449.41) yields 0.813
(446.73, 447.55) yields 0.82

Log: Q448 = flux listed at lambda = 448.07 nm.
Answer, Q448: 0.835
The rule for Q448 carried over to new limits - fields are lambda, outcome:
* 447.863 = 0.818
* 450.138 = 0.762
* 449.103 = 0.82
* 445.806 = 0.843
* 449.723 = 0.547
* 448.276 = 0.832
